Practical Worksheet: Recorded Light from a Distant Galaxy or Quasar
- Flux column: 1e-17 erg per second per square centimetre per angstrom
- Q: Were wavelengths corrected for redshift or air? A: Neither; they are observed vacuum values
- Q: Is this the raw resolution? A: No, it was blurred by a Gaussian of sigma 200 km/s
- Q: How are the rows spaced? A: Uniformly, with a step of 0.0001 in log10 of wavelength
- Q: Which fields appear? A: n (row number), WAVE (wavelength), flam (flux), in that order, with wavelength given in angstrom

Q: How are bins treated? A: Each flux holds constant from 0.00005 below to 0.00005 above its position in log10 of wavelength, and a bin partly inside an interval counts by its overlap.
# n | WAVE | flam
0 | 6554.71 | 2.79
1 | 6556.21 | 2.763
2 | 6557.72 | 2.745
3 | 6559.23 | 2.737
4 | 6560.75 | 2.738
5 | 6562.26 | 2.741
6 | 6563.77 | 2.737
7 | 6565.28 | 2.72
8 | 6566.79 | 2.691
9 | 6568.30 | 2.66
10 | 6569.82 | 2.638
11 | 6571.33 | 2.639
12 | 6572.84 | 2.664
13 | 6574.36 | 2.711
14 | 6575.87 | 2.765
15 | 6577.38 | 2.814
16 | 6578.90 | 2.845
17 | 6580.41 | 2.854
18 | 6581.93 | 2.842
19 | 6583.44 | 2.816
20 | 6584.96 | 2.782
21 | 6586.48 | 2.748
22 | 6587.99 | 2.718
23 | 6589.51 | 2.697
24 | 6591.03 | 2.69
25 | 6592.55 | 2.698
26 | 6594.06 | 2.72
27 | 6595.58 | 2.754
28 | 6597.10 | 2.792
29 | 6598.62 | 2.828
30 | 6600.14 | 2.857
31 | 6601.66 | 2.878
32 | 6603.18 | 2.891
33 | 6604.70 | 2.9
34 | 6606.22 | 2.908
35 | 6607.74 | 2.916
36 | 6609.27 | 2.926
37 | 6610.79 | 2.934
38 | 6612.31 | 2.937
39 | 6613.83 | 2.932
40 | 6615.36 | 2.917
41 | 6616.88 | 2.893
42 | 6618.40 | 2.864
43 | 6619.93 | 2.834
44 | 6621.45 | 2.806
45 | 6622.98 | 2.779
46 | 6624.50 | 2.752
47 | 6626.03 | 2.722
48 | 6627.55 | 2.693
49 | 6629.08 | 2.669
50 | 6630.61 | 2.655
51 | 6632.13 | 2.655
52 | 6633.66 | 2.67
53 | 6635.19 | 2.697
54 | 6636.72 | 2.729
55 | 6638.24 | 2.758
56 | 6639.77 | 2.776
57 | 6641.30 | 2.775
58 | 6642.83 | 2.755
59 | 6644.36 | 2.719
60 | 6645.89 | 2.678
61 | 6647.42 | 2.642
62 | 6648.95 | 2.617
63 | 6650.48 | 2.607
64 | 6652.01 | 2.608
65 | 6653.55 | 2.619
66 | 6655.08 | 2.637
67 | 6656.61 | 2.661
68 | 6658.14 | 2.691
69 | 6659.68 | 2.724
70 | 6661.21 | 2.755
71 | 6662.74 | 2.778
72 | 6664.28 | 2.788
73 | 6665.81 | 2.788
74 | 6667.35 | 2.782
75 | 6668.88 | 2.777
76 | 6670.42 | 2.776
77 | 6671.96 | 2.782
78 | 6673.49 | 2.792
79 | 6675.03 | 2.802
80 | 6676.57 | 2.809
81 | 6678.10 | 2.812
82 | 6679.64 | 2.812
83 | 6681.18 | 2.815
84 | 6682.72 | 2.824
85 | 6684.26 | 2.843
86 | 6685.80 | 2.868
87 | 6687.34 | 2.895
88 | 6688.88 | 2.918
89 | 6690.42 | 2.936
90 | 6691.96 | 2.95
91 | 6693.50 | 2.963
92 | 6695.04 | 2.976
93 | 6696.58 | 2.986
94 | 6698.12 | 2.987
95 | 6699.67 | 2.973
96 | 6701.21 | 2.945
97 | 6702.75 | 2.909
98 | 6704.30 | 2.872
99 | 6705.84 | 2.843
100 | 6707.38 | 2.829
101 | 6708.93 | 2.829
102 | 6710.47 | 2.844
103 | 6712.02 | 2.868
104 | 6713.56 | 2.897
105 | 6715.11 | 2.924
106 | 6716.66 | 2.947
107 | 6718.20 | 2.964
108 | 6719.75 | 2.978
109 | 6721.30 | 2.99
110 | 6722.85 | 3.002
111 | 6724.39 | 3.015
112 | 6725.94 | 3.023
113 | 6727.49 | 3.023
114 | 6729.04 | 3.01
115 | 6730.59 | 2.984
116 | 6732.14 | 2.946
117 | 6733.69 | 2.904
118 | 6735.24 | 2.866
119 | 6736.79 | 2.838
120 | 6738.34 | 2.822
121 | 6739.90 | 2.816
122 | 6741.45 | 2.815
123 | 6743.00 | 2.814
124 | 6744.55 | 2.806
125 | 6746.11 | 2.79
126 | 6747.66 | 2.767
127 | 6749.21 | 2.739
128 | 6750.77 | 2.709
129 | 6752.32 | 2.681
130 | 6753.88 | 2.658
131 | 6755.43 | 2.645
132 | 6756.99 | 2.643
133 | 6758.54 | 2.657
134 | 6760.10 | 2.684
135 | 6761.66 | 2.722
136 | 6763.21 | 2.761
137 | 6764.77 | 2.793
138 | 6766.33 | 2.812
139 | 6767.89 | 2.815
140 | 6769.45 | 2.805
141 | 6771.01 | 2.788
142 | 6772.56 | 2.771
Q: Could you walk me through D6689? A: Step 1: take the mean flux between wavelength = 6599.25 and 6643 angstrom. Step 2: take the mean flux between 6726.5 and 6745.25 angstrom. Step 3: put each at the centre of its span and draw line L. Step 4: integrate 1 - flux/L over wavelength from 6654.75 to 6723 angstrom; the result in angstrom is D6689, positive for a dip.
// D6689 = 0.00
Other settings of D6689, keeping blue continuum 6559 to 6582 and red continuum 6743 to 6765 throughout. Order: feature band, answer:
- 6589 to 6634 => -1.27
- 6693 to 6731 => -3.07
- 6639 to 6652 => 0.18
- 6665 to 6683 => -0.47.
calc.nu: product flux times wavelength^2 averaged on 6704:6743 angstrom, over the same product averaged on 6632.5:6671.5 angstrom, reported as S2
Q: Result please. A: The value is 1.10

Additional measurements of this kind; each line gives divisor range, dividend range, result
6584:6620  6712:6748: 1.07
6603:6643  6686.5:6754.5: 1.06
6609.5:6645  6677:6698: 1.06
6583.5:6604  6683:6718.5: 1.08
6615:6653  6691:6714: 1.09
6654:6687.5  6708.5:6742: 1.07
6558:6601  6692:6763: 1.09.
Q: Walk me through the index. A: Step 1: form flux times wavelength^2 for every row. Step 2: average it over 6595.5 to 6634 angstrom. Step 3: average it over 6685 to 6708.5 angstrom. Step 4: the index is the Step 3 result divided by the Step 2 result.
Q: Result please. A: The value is 1.1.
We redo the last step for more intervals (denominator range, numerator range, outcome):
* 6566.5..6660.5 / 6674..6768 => 1.07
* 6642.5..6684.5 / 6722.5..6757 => 1.06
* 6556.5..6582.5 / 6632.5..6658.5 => 1.00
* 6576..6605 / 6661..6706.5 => 1.05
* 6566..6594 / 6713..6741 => 1.12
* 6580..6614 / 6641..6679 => 0.98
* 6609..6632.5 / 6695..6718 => 1.06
